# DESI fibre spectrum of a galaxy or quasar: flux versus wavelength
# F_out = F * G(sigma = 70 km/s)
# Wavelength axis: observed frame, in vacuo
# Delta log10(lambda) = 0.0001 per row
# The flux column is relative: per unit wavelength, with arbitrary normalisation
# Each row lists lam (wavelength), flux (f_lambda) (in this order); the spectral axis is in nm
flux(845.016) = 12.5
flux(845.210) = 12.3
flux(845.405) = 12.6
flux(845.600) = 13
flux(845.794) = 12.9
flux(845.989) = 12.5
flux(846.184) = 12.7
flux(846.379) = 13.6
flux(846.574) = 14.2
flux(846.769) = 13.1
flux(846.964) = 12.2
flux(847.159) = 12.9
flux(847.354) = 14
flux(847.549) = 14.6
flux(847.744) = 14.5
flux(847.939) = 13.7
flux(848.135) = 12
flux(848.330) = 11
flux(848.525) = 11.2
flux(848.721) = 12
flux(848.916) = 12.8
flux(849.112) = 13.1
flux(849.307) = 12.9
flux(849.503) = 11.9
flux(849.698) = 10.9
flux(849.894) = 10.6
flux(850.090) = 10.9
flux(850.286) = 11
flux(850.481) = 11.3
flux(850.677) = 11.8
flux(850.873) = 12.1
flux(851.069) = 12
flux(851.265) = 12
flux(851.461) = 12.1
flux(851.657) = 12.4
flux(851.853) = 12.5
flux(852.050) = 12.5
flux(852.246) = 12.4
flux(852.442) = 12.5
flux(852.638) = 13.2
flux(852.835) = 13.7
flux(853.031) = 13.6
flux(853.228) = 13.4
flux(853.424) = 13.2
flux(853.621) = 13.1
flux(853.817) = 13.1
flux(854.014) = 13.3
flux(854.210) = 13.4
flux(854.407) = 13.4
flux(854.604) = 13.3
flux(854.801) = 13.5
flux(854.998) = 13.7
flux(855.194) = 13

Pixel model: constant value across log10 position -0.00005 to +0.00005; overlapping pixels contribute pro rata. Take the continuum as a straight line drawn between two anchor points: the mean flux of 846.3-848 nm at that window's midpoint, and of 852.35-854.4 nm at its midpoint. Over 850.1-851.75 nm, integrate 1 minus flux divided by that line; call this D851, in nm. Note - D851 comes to 0.20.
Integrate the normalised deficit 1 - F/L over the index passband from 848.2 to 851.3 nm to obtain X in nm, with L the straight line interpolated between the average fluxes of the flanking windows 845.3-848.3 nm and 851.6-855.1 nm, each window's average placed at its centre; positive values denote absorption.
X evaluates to 0.34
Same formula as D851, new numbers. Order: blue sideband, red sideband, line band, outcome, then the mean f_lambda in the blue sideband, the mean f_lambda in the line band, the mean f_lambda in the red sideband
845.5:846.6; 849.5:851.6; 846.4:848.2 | -0.12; 13.1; 13.5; 11.5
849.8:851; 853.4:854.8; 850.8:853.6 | -0.10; 11.3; 12.7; 13.3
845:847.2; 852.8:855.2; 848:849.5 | 0.10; 12.9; 12.2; 13.4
